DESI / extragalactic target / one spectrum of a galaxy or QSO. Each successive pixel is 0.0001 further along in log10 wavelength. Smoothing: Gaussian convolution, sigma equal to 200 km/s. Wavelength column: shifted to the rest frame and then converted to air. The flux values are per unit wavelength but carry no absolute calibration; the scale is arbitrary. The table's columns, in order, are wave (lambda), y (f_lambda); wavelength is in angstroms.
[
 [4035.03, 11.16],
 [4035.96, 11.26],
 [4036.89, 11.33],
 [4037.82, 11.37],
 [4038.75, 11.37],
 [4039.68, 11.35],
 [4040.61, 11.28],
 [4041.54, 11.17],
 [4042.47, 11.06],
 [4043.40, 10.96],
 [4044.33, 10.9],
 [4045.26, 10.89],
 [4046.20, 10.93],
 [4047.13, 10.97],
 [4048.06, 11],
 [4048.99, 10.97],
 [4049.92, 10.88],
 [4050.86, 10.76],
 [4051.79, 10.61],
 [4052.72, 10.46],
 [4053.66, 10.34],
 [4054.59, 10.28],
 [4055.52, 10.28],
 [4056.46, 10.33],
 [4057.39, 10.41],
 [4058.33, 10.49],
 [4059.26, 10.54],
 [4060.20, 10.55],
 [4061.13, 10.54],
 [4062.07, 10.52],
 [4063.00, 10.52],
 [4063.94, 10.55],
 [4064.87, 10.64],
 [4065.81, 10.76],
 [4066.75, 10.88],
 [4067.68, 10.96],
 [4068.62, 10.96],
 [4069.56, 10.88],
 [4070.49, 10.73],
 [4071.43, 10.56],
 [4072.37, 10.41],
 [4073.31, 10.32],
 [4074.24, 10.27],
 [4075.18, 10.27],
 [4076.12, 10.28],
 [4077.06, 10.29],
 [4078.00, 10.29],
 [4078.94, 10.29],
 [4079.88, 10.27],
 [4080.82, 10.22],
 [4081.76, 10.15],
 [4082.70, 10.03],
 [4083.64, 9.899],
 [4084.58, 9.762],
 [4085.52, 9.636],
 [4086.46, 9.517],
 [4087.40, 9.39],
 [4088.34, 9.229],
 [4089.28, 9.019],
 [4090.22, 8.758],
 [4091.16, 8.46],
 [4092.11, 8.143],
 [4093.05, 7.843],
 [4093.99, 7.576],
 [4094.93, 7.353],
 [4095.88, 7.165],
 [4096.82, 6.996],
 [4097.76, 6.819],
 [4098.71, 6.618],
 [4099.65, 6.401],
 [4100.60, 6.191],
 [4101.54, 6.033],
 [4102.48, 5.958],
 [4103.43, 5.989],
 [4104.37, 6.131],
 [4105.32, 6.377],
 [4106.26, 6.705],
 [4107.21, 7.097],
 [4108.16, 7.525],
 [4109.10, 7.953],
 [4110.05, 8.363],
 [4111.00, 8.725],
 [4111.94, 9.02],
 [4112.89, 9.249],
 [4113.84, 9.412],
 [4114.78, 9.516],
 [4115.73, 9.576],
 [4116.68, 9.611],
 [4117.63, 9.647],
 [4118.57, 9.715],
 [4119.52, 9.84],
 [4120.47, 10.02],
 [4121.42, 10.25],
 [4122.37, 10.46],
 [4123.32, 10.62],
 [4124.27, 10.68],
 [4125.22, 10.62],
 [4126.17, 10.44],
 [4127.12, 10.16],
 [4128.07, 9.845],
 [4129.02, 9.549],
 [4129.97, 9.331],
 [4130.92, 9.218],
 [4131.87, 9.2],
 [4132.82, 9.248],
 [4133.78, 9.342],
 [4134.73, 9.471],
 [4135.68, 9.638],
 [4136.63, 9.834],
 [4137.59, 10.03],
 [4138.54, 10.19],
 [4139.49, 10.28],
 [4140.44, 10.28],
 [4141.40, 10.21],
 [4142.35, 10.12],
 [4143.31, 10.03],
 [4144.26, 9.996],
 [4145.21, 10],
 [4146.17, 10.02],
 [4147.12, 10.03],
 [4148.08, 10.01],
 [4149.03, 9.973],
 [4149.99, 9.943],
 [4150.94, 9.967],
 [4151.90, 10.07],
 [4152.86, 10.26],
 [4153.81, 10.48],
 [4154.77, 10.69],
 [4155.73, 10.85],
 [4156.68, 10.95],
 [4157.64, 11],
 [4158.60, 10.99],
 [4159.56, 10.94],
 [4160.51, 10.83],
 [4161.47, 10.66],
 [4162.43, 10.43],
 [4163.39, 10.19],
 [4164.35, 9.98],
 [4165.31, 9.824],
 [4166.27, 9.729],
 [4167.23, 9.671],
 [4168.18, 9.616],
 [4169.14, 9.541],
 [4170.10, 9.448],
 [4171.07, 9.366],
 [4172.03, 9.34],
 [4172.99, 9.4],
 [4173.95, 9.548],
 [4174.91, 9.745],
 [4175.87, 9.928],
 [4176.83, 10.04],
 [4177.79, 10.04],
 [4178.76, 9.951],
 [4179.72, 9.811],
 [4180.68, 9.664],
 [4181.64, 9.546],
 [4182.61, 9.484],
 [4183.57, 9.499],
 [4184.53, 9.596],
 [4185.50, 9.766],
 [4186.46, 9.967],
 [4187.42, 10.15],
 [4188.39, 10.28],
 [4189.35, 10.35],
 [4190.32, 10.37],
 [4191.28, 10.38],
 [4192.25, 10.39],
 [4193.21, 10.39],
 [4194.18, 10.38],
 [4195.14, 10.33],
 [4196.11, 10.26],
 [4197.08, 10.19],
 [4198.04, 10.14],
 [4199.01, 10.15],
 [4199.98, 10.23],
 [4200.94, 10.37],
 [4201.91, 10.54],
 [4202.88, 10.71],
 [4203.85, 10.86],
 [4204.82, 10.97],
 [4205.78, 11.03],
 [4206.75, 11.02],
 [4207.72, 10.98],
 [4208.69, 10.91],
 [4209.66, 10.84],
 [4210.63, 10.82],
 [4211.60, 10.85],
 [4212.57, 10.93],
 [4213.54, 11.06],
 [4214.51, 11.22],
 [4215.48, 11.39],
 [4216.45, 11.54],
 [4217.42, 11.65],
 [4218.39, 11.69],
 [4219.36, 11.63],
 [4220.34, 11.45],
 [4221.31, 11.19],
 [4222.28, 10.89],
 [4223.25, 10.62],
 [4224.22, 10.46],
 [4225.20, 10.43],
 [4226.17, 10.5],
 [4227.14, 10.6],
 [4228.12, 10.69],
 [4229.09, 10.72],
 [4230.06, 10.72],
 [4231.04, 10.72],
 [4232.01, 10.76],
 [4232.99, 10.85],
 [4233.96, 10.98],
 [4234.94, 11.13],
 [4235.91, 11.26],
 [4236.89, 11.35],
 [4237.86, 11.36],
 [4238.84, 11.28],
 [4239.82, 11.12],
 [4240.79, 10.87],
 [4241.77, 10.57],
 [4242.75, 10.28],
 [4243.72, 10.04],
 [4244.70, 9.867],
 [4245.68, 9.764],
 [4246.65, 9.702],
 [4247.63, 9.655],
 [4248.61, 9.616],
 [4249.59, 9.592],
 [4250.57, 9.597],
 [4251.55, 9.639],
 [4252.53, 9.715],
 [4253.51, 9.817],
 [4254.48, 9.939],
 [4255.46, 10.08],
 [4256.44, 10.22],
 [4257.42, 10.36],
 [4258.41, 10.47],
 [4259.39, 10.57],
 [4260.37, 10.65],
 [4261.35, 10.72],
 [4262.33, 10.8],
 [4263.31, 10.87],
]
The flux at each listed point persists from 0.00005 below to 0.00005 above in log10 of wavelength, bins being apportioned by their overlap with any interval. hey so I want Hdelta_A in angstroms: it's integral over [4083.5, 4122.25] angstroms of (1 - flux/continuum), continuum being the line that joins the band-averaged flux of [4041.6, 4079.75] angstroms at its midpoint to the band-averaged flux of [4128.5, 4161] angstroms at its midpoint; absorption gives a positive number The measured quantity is 7.90 angstroms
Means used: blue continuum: 10.6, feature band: 8.24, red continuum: 10.1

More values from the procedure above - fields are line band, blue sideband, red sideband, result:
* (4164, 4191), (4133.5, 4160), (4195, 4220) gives 1.96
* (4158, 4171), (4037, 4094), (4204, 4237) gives 0.76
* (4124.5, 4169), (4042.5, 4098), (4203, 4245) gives 1.63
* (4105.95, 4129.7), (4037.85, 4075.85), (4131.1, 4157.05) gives 1.92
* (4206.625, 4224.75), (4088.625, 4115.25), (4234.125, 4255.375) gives -2.55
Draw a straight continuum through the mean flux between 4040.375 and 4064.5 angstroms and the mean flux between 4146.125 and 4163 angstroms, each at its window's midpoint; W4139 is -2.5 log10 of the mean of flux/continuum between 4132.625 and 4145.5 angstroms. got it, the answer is 0.061 mag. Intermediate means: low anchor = 10.7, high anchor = 10.5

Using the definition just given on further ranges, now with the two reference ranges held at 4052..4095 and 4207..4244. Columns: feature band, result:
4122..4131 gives 0.02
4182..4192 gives 0.08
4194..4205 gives 0.04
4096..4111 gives 0.44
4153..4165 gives -0.01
